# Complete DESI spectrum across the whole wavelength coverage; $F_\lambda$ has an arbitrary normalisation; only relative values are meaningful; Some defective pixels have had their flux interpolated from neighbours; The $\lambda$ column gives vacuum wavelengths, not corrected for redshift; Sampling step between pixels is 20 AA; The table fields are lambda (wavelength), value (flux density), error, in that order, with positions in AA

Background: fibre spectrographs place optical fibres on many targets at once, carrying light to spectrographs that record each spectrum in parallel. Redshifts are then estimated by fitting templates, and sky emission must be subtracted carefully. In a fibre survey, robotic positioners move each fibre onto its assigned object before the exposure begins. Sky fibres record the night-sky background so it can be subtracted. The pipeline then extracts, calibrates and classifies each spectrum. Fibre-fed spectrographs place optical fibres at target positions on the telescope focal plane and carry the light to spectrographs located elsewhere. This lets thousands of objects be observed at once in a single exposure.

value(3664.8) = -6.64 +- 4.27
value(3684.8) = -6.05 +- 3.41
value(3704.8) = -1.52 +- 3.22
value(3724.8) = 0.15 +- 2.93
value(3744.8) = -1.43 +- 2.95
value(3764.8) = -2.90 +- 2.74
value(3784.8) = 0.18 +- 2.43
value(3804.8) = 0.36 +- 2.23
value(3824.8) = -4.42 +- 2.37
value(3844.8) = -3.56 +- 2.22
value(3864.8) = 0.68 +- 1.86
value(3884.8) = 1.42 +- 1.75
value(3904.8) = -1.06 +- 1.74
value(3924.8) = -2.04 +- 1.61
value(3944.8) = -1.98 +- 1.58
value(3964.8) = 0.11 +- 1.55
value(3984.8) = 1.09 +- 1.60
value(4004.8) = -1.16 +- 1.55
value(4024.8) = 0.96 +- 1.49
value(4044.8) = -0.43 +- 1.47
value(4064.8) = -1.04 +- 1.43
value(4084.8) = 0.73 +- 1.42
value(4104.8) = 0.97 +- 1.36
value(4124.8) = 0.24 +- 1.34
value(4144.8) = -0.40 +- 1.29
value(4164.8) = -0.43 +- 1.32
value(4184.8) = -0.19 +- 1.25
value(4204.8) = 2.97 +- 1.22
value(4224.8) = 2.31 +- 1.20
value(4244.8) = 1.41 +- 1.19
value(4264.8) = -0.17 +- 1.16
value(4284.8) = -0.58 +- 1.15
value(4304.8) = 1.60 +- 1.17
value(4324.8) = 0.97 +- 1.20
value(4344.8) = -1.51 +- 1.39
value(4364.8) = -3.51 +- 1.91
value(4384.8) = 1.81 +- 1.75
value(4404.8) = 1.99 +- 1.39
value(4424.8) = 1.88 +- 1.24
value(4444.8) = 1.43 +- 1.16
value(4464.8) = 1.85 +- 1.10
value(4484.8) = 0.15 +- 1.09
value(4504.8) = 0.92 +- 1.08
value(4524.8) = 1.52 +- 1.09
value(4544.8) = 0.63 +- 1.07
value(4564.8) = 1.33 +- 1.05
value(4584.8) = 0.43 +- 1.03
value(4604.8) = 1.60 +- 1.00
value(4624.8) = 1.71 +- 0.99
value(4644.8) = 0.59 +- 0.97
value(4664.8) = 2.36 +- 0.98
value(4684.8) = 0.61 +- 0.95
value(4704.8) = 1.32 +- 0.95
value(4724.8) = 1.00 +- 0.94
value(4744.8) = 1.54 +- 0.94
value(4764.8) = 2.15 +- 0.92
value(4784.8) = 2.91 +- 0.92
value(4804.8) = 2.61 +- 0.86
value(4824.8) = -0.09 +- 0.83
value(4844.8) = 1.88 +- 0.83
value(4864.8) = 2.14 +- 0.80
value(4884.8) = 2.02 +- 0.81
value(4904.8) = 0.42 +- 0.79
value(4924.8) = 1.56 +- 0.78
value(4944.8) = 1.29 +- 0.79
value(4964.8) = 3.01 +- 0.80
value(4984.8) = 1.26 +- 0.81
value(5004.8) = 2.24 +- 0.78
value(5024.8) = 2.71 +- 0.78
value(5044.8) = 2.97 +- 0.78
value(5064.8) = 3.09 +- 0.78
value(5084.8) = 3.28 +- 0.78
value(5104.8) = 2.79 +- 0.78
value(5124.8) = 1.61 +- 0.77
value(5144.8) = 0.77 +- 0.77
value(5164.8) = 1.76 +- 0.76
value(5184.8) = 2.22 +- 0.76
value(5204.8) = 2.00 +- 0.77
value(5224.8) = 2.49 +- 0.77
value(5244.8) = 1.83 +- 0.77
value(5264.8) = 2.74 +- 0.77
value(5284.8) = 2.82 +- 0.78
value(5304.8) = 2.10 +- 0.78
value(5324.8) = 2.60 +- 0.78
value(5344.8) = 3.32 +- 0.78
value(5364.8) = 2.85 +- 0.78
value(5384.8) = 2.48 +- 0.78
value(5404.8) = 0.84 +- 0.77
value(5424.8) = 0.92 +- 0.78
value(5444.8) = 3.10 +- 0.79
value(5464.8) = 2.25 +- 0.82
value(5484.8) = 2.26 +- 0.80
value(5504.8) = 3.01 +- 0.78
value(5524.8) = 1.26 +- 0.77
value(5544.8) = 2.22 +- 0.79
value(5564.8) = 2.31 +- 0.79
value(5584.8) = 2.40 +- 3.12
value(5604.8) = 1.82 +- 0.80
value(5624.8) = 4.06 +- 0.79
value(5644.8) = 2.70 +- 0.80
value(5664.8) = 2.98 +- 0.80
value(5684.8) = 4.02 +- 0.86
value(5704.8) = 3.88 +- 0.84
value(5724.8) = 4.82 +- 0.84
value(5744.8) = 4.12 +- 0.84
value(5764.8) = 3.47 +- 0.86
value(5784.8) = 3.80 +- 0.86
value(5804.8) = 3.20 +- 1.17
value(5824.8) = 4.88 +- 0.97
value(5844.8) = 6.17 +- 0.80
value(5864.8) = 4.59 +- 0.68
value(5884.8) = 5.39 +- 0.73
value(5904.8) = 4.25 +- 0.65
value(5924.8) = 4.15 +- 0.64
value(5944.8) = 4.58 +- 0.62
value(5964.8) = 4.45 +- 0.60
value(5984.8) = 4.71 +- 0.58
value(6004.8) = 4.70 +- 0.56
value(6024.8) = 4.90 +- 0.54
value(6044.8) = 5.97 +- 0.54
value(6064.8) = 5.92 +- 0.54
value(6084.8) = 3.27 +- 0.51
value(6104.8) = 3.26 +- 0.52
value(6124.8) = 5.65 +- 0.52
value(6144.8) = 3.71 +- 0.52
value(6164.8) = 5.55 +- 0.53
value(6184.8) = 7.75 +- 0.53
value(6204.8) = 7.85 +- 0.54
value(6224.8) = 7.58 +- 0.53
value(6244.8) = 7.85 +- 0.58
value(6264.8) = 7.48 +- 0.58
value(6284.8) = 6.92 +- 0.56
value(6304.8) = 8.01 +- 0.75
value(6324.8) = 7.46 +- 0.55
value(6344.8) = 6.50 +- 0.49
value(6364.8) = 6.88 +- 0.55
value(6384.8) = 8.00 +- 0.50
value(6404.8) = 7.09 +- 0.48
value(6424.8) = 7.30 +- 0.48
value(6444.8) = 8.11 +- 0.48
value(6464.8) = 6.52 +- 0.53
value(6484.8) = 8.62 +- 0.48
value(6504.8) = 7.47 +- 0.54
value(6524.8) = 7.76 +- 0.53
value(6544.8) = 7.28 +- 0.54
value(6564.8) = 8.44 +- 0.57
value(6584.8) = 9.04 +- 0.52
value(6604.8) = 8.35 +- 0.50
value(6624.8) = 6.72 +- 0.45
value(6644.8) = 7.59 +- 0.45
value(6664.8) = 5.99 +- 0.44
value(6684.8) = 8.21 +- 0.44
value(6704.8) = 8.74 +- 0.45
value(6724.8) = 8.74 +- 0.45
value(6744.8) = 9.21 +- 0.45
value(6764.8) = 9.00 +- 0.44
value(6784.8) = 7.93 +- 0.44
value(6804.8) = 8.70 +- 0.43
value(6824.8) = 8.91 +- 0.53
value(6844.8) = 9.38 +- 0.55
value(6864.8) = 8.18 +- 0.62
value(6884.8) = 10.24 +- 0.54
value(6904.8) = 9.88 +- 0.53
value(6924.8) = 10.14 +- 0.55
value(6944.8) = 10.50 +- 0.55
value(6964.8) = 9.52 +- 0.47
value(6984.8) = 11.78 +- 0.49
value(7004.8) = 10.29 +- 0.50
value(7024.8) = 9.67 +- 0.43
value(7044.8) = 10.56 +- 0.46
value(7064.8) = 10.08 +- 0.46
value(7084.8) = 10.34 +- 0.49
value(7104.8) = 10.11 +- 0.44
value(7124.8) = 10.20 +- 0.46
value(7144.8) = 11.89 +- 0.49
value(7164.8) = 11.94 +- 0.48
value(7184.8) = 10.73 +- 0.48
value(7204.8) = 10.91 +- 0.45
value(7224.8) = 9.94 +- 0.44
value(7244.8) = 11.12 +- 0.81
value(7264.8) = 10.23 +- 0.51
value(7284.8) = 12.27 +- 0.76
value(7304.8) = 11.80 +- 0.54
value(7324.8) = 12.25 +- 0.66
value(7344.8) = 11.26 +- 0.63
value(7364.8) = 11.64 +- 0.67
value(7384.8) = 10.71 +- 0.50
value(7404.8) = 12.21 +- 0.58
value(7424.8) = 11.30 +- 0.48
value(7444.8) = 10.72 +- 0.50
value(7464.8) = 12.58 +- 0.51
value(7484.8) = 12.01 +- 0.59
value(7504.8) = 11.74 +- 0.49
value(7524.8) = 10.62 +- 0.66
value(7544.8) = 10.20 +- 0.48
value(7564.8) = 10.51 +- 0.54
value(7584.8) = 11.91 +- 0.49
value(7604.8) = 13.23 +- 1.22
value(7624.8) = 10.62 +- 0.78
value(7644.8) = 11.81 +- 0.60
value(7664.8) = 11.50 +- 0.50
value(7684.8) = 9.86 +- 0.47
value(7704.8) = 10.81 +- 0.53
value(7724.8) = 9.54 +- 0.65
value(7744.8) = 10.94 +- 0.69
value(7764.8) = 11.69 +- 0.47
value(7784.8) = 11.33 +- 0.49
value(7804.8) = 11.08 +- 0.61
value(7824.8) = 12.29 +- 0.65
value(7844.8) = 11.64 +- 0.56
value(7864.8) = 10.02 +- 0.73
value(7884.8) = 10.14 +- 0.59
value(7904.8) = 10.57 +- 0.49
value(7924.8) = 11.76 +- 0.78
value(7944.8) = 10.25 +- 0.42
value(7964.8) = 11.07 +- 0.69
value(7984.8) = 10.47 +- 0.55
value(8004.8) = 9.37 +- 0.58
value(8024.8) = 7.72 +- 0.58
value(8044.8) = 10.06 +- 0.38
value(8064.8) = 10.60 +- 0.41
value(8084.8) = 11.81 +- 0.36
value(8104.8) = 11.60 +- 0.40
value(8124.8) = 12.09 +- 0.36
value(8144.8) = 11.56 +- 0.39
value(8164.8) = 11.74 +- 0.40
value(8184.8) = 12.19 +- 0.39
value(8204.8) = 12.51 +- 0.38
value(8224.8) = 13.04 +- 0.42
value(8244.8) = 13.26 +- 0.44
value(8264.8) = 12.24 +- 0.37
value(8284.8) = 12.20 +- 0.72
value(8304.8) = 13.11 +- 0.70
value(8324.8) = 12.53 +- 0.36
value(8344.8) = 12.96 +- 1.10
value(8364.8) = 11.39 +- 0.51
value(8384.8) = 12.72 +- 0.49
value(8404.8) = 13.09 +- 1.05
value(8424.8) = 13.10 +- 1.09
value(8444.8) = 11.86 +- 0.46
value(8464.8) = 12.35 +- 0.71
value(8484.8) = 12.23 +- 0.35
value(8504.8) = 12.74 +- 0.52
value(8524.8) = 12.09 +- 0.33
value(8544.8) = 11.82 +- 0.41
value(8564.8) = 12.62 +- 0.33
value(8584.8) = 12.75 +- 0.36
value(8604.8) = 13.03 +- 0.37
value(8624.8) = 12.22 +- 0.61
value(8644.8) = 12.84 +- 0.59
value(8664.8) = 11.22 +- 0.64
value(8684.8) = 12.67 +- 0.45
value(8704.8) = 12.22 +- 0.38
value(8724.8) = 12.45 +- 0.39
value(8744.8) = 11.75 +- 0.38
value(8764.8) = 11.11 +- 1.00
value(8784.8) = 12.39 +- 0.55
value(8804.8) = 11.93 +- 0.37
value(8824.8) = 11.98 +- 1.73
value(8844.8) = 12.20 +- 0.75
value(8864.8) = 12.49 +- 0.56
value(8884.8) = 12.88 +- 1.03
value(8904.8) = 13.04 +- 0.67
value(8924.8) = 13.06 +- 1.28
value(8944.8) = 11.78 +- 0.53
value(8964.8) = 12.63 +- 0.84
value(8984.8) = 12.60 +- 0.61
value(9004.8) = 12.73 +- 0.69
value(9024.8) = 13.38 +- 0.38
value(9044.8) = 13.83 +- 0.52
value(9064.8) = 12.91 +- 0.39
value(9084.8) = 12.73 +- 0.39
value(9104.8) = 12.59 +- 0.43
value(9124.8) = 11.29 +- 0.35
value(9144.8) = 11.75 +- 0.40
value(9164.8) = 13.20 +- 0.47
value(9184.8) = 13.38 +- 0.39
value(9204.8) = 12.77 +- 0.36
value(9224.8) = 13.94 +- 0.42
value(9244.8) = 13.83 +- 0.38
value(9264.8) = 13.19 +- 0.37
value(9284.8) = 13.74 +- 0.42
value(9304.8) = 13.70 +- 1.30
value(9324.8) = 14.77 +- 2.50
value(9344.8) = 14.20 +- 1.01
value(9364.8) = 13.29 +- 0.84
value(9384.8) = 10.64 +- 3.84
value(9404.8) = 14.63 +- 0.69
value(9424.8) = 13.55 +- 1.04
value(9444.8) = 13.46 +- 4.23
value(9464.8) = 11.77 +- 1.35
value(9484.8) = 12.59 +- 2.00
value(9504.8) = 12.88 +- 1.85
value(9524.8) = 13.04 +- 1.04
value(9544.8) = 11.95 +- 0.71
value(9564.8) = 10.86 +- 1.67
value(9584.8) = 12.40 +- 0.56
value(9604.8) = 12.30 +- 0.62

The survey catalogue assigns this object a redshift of 0.549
